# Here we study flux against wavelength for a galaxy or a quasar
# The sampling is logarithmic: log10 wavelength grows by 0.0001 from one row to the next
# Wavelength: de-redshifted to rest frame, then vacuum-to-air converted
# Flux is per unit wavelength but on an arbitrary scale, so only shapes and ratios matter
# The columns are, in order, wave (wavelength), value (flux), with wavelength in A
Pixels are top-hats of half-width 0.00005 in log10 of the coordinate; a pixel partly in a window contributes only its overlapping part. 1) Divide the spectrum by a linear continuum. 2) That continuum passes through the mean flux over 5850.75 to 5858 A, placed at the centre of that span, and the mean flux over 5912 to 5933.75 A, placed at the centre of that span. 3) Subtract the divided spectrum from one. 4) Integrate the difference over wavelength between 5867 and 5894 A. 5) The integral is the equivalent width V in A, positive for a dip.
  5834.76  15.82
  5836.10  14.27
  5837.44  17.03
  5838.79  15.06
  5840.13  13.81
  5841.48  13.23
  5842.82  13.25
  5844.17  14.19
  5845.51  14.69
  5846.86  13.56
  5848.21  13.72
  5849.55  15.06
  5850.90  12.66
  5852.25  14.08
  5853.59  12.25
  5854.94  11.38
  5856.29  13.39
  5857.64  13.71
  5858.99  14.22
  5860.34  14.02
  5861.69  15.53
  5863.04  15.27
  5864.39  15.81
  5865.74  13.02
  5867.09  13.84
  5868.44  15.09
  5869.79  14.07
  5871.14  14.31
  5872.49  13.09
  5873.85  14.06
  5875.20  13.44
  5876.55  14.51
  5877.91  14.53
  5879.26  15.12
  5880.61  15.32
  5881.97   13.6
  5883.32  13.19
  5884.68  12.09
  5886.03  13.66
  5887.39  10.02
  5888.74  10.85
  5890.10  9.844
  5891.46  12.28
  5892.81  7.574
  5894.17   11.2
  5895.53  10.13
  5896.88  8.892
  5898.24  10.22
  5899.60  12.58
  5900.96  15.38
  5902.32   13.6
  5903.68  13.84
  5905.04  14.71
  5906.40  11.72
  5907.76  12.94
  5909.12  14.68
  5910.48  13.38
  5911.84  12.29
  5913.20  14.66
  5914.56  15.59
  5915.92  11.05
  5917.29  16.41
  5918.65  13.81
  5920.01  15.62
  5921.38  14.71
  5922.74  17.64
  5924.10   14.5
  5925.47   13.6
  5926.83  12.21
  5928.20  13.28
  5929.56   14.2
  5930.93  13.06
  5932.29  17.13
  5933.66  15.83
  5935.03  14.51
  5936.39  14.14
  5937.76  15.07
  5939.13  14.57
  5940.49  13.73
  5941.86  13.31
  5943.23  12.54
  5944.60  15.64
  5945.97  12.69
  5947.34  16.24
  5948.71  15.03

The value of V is 1.0 A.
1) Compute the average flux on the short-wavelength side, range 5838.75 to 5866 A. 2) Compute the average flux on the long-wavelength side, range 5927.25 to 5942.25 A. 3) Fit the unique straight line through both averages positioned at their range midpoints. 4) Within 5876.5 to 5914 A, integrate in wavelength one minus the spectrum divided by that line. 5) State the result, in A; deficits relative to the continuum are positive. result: 4.20 A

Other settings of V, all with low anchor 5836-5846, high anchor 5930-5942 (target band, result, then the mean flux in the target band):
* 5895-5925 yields 2.1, 13.6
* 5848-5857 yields 0.8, 13.2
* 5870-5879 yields 0.3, 14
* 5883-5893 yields 2.2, 11.3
